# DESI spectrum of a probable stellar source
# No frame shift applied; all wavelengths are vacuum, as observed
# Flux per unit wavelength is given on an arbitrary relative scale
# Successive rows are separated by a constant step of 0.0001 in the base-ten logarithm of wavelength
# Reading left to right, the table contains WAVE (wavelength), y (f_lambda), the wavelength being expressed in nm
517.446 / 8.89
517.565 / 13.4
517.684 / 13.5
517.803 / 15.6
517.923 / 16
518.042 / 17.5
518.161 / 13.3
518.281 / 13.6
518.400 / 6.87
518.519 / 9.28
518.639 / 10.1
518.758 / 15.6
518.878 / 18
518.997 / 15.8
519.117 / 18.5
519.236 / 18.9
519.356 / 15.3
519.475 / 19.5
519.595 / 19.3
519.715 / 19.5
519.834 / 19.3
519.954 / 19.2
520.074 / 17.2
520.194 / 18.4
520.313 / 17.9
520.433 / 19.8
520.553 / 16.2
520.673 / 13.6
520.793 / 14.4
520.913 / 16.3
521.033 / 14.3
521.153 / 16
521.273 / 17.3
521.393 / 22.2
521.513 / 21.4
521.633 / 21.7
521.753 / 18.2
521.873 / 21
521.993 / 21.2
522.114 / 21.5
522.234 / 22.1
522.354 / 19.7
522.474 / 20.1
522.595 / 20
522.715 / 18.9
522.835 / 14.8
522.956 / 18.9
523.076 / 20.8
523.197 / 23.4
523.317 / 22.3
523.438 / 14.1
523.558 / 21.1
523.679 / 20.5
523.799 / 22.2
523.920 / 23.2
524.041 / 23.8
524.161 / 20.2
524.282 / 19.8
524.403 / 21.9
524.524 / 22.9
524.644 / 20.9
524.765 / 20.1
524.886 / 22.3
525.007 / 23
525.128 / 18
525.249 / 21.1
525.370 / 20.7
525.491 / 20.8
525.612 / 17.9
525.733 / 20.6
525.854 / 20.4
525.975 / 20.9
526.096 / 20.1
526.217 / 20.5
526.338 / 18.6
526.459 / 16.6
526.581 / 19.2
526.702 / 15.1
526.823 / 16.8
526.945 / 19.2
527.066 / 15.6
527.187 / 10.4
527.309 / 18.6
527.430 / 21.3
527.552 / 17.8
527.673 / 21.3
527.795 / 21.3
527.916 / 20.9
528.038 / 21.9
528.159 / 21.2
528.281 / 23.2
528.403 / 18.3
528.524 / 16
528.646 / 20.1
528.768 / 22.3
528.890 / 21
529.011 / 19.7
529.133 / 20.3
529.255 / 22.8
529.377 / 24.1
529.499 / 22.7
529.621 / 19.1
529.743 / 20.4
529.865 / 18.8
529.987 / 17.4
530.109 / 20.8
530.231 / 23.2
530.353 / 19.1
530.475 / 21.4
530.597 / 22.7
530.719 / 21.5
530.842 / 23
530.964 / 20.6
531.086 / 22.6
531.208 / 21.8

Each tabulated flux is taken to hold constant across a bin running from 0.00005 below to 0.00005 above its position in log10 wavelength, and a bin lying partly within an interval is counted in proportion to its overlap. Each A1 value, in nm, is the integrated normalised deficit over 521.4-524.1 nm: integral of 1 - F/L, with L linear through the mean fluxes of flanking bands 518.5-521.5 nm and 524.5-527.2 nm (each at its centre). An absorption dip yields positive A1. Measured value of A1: -0.36 nm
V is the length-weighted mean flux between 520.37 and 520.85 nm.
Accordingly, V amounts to 16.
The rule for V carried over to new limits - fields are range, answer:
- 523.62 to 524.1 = 22.4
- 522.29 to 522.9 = 18.7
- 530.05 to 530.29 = 22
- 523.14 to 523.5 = 19.9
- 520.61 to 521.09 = 14.7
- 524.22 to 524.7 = 21.4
